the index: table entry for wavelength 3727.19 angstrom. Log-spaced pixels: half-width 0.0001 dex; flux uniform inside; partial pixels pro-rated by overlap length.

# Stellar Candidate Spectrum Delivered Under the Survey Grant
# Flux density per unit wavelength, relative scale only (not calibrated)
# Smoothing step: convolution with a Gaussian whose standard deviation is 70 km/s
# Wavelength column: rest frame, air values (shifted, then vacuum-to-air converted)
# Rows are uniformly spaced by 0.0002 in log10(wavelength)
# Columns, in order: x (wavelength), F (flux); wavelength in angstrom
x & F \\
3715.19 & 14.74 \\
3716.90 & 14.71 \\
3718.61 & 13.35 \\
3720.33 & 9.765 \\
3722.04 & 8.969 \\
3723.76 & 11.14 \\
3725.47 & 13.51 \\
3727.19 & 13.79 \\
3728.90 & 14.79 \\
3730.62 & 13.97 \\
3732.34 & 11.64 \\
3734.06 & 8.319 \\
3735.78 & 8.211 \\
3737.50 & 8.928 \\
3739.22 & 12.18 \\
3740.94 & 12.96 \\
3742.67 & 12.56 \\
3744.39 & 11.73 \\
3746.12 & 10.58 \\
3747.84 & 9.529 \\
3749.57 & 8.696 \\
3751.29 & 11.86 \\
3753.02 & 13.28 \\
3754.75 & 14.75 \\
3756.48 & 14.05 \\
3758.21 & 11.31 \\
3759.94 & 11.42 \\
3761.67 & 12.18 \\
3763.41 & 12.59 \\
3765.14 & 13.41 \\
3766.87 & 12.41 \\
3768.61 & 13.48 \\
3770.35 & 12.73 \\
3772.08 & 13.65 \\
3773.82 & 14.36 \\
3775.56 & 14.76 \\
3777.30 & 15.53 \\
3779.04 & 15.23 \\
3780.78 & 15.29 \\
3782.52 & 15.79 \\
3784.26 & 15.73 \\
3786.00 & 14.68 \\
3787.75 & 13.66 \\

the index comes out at 13.79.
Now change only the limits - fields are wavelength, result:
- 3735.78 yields 8.211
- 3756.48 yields 14.05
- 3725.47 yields 13.51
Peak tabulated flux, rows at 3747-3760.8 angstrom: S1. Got 14.75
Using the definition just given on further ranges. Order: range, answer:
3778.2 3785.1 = 15.79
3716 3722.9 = 14.71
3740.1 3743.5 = 12.96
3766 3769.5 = 13.48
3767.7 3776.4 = 14.76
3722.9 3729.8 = 14.79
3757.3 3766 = 13.41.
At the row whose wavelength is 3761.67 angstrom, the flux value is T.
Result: 12.18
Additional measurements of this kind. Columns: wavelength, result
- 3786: 14.68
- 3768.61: 13.48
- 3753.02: 13.28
